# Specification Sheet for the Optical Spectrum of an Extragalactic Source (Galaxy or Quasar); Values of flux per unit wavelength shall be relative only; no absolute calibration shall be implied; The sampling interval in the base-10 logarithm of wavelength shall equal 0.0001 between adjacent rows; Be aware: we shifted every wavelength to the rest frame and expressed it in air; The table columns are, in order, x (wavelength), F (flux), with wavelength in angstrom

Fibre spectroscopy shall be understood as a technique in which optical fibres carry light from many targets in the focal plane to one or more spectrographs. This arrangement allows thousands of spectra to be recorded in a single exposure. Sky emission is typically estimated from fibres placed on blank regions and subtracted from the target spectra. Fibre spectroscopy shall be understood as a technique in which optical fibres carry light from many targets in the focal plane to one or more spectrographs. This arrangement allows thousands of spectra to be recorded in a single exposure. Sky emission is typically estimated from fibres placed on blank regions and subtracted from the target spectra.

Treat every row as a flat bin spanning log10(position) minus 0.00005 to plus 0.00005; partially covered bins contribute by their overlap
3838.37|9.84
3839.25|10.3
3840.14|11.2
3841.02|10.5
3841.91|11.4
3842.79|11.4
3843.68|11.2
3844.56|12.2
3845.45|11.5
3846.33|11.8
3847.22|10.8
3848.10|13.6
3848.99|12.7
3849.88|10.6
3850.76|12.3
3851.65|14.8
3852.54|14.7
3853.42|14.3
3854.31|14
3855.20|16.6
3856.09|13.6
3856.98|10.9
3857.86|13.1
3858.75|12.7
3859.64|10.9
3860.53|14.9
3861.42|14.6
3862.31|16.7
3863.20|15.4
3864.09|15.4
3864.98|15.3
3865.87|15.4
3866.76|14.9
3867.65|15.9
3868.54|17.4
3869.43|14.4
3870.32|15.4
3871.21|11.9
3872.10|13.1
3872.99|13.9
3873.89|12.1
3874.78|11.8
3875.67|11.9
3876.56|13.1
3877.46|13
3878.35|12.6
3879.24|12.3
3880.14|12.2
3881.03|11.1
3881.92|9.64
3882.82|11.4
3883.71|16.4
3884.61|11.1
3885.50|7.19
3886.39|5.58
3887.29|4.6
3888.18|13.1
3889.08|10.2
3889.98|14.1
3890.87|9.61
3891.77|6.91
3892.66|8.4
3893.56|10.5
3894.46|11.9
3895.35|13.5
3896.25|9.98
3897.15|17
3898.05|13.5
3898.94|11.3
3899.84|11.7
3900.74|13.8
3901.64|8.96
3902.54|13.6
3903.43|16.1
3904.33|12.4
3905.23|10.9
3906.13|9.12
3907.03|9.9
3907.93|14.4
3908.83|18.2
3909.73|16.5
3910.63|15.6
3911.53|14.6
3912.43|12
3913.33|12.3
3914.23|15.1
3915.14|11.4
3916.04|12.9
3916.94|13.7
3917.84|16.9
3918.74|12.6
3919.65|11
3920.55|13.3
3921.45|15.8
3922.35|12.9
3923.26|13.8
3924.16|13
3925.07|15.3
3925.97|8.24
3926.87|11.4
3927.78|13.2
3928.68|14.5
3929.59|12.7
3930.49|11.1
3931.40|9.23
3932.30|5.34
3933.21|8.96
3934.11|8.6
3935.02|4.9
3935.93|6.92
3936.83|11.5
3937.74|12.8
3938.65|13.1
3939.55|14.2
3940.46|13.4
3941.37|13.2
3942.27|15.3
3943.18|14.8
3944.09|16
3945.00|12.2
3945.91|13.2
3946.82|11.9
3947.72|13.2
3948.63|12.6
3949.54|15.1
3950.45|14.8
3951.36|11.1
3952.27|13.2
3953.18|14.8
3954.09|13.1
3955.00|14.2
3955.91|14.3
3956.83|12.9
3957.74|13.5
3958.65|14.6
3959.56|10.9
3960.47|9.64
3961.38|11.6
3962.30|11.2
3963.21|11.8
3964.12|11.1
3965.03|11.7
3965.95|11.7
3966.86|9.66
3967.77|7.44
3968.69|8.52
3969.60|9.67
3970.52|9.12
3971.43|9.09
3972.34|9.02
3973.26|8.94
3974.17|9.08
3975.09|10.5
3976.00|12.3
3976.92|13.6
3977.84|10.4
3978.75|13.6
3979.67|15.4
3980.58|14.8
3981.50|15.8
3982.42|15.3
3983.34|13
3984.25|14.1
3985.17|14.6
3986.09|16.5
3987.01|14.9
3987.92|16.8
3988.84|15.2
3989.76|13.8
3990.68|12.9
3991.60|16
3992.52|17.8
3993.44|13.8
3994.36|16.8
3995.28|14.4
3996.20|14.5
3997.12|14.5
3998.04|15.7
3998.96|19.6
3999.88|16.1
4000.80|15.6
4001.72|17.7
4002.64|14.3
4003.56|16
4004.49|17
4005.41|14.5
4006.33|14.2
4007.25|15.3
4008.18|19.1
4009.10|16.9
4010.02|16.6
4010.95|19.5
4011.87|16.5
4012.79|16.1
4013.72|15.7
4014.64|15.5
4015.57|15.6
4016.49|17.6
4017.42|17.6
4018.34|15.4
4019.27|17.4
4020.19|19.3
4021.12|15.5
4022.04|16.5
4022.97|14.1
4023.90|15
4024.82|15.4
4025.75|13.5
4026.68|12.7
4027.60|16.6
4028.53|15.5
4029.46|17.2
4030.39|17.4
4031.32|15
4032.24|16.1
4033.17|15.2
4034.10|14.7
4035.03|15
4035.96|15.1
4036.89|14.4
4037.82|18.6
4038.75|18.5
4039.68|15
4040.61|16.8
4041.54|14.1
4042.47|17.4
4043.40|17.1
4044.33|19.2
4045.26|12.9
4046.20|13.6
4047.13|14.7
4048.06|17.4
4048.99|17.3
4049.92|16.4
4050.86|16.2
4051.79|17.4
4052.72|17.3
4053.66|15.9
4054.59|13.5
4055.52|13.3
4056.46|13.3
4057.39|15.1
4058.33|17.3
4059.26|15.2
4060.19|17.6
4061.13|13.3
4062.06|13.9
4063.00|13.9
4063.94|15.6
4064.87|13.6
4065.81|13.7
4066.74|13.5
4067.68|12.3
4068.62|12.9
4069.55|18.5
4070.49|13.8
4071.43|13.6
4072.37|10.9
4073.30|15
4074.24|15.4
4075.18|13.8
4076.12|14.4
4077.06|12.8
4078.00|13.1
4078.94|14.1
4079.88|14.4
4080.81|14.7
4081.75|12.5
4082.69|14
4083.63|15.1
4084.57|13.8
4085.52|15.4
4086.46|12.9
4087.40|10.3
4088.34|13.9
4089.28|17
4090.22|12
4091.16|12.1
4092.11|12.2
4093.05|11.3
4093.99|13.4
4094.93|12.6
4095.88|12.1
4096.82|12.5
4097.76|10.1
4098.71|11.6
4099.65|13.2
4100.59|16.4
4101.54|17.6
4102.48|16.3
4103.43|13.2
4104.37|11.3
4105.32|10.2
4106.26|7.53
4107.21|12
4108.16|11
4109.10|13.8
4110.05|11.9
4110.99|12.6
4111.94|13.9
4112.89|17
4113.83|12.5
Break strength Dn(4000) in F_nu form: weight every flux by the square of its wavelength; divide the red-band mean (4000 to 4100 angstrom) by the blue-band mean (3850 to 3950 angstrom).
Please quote 1.28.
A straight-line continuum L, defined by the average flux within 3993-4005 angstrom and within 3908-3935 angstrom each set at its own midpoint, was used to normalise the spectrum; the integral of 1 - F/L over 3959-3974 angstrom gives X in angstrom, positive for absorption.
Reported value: 4.6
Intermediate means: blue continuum 12.7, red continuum 15.8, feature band 10.1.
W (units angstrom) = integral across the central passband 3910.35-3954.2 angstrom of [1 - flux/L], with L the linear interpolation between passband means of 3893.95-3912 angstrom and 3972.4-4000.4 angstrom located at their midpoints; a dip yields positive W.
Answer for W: 3.14 angstrom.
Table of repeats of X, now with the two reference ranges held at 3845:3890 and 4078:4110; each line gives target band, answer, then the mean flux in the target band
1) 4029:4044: -3.6 angstrom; 16.1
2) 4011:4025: -3.6 angstrom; 16.3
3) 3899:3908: 0.7 angstrom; 12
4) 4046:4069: -3.5 angstrom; 15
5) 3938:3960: -1.1 angstrom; 13.6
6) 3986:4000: -2.8 angstrom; 15.5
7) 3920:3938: 2.4 angstrom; 11.2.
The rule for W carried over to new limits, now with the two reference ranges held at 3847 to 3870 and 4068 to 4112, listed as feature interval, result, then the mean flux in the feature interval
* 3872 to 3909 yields 6.18 angstrom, 11.7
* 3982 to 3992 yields -0.87 angstrom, 14.8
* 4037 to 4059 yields -4.22 angstrom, 16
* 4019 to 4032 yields -2.20 angstrom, 15.8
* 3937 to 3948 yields 0.19 angstrom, 13.6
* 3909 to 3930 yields 0.60 angstrom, 13.5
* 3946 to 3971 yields 3.19 angstrom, 12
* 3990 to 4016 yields -4.63 angstrom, 16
